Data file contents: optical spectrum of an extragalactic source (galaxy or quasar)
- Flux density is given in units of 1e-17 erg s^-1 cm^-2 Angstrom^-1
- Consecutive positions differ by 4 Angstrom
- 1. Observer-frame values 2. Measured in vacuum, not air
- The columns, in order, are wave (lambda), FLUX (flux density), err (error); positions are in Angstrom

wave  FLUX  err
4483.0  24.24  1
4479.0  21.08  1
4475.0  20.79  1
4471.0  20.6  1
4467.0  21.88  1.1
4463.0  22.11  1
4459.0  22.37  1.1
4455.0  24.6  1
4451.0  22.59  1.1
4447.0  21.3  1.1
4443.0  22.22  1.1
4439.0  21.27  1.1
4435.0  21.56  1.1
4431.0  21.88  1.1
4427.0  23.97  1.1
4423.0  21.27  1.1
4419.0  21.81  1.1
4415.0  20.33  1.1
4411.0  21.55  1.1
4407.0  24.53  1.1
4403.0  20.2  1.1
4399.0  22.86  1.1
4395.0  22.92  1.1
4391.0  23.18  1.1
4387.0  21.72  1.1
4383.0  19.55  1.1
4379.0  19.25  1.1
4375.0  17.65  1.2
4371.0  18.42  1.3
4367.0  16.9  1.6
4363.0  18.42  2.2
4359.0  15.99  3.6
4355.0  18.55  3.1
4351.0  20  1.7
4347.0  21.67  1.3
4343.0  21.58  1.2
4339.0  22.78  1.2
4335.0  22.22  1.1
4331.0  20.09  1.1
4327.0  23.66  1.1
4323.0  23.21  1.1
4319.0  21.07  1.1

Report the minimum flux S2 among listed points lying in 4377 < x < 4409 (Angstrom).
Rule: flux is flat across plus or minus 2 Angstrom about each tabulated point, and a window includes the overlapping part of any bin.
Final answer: 19.25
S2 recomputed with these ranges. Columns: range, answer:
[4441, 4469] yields 21.3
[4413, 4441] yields 20.33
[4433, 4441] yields 21.27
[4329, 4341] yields 20.09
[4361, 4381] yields 16.9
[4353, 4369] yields 15.99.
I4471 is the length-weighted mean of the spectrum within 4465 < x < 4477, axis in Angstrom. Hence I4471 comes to 21.1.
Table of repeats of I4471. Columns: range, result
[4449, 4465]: 22.9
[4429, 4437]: 21.7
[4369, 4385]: 18.7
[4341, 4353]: 21.1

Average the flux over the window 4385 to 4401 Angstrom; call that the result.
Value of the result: 22.7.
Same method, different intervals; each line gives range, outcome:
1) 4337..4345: 22.2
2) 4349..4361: 18.2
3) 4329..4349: 21.7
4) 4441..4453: 22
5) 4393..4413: 22.4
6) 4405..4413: 23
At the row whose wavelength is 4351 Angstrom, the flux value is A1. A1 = 20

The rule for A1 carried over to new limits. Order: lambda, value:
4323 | 23.21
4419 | 21.81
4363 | 18.42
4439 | 21.27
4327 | 23.66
